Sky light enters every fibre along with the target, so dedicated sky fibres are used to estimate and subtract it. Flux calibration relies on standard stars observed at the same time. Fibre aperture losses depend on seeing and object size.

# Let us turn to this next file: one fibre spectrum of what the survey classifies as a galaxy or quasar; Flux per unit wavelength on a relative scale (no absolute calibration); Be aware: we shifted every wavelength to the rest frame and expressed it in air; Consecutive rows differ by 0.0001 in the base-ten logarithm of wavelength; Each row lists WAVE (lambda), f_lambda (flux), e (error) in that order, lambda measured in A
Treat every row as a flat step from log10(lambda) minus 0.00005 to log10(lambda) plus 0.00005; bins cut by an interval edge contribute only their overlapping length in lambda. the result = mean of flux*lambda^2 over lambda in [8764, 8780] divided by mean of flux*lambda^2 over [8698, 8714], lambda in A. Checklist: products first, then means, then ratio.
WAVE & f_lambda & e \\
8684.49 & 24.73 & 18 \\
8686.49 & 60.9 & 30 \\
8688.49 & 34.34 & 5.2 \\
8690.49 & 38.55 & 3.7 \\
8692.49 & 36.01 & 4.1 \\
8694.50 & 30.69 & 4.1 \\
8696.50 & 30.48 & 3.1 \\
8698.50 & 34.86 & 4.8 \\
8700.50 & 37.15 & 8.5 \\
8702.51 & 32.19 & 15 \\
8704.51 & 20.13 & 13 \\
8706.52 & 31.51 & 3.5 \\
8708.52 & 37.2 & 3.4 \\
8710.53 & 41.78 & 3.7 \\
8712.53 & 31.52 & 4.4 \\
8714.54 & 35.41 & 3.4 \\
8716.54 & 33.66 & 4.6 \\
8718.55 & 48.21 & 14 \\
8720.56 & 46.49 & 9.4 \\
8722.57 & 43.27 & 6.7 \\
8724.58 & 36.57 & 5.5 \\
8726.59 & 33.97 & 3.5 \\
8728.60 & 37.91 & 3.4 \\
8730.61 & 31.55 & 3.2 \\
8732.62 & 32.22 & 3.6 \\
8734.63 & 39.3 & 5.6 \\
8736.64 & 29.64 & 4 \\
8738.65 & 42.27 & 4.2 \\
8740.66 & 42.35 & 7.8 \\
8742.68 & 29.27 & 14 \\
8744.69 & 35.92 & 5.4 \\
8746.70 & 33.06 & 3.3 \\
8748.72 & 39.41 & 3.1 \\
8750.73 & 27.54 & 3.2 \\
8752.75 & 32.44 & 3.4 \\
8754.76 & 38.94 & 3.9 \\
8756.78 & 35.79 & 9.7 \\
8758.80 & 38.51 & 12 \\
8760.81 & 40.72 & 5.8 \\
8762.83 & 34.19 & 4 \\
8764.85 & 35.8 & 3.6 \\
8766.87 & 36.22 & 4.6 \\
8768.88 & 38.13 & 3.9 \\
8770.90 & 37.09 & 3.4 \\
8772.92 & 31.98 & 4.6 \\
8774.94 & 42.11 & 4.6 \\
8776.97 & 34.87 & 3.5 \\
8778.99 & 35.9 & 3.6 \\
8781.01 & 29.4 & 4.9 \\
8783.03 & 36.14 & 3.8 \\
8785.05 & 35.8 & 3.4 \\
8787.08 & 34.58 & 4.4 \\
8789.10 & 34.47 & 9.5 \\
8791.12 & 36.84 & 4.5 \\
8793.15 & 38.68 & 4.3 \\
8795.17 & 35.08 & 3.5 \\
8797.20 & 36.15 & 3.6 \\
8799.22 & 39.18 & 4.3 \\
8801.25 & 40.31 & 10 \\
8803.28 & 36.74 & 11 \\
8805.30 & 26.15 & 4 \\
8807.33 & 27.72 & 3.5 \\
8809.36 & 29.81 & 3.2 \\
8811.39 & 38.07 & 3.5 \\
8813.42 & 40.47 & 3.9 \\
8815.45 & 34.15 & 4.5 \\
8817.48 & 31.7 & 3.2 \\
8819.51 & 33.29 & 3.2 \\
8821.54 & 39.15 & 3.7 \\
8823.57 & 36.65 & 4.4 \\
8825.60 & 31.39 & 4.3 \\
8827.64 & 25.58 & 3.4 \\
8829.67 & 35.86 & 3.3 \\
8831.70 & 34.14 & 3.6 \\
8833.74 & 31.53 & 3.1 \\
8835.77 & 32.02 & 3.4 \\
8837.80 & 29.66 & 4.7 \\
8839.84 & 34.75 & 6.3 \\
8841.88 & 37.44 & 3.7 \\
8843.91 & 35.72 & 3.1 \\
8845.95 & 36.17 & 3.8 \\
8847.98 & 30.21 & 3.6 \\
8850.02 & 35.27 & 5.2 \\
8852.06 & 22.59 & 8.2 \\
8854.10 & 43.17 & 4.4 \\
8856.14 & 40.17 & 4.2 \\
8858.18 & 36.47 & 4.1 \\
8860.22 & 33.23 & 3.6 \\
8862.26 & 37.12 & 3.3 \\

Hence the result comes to 1.1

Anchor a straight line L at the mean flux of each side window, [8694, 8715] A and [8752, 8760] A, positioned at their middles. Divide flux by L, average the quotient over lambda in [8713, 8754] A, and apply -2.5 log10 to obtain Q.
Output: -0.04 mag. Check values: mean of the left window 33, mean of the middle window 36.5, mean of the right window 36.7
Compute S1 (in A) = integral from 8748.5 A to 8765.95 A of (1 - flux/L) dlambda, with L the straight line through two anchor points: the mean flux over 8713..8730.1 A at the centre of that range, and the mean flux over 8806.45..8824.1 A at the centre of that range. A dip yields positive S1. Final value 0.7 A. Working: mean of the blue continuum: 38.9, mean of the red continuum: 34.5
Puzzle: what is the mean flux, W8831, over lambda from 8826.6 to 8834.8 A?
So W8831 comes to 31.8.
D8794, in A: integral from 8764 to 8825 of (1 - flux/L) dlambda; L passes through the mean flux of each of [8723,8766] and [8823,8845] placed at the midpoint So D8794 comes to -2.1 A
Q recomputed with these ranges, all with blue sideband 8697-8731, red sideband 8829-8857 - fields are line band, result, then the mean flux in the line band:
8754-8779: -0.05 mag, 37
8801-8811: 0.09 mag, 31.9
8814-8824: -0.02 mag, 35.1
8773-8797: -0.02 mag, 35.7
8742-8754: 0.08 mag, 33.2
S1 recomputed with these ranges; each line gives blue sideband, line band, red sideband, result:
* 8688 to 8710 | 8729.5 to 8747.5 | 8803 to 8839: -1.1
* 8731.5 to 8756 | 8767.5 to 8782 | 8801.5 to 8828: -0.5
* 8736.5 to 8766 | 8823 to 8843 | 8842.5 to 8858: 1.3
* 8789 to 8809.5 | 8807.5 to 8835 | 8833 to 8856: 0.5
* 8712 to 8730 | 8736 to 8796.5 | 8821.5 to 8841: 0.6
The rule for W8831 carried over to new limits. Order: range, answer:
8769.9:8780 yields 36.4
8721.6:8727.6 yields 37.9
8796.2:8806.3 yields 35.7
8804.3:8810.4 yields 27.9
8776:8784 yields 34.1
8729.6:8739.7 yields 35.1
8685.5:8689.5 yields 47.6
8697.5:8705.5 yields 31.1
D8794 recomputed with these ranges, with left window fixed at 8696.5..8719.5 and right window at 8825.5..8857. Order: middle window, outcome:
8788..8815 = -1.2 A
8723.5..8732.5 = -0.1 A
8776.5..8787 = -0.1 A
